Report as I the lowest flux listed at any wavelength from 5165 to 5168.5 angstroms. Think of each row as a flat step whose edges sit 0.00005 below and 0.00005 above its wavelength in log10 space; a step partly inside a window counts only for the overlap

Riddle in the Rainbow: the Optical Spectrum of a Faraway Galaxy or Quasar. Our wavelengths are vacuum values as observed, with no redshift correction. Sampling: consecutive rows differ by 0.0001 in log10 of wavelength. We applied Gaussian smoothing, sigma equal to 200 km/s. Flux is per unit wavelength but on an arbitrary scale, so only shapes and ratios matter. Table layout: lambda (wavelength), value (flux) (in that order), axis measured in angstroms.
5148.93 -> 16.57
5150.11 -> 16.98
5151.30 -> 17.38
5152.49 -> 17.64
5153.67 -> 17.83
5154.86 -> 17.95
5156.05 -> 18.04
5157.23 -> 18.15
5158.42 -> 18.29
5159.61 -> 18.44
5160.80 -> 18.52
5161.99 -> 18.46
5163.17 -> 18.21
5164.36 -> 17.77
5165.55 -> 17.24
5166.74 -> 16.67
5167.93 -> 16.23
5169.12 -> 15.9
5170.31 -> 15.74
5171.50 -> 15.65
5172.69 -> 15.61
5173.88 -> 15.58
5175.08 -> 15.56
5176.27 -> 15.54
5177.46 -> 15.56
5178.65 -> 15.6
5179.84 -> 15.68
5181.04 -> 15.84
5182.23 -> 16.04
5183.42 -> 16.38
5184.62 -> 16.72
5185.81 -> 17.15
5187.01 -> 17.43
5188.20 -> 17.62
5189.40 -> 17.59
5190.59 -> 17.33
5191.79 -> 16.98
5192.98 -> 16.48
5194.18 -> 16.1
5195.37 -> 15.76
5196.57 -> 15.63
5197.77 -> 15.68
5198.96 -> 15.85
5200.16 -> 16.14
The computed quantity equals 16.23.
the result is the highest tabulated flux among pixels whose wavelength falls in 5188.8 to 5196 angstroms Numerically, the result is 17.59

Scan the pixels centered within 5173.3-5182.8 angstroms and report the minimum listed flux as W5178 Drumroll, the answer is 15.54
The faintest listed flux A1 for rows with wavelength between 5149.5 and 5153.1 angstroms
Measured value 16.98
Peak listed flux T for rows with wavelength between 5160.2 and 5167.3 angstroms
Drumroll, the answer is 18.52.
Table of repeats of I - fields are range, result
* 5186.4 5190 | 17.43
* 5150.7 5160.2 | 17.38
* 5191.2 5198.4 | 15.63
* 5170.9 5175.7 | 15.56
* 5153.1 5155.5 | 17.83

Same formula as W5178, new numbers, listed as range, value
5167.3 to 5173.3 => 15.61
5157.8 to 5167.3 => 16.67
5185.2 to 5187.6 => 17.15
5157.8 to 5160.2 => 18.29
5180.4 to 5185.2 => 15.84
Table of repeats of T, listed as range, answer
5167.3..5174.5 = 16.23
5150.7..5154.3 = 17.83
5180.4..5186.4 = 17.15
